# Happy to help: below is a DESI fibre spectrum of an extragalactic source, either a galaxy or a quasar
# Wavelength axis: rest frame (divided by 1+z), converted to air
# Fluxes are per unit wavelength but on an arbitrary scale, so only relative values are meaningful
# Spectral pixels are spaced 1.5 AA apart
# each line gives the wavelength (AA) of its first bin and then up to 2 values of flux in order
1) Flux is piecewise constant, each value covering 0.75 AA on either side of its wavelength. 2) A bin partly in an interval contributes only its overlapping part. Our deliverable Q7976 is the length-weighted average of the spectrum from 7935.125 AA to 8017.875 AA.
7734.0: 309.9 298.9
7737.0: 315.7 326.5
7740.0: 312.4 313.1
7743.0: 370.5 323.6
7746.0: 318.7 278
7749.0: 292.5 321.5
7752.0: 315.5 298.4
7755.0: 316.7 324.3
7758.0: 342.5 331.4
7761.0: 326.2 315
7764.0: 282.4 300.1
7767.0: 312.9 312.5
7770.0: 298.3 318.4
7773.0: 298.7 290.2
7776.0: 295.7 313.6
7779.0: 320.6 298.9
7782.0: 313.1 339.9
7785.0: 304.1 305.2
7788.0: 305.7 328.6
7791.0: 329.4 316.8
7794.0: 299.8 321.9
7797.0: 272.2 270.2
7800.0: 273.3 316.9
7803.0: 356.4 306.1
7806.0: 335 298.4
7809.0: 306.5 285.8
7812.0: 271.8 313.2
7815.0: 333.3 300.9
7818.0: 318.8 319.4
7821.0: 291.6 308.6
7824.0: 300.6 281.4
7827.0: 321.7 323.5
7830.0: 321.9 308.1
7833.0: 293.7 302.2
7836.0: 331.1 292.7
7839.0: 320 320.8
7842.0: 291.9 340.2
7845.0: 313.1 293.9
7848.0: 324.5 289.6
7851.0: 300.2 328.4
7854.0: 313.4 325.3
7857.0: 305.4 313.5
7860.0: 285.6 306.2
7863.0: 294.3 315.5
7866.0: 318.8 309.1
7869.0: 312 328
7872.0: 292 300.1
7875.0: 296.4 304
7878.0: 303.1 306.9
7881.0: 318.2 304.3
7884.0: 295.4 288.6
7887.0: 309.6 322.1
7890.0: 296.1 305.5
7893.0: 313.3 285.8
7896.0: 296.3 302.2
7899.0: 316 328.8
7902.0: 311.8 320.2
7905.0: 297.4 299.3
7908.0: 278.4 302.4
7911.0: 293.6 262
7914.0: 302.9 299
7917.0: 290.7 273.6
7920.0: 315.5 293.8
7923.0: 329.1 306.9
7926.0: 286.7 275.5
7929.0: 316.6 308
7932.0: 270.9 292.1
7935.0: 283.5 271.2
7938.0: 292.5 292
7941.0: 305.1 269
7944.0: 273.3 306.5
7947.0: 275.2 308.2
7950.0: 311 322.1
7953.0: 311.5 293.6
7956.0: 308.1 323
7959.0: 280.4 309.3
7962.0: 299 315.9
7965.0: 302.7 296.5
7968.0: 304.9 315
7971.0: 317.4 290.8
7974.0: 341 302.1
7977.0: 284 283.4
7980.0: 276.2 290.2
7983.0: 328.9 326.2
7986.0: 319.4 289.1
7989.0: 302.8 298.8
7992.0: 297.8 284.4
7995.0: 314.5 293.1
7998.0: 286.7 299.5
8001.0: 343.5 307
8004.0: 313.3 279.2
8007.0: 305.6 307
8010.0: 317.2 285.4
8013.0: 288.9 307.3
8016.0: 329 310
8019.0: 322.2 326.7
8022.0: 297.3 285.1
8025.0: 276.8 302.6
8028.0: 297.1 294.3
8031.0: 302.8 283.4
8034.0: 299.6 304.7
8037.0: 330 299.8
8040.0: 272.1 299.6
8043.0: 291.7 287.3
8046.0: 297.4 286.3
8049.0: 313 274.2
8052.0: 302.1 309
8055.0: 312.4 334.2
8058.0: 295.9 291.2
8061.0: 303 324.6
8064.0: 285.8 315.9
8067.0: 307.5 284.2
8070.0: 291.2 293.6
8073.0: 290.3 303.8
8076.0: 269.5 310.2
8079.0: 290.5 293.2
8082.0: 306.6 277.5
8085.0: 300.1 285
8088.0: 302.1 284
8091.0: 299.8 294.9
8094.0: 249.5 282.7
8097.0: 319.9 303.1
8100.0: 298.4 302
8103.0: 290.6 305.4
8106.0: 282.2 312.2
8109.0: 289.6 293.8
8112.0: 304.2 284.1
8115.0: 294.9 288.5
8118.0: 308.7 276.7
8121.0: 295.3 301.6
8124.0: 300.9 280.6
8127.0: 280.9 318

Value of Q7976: 302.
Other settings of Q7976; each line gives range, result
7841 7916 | 305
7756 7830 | 309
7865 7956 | 300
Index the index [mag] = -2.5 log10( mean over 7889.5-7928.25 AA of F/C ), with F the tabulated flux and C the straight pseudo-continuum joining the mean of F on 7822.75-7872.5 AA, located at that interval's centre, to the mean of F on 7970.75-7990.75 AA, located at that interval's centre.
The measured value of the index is 0.027 mag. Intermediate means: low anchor 310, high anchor 303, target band 299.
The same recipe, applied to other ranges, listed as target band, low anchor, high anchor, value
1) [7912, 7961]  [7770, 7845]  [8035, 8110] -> 0.026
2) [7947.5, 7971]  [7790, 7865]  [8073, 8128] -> -0.020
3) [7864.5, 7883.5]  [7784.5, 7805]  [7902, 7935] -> -0.027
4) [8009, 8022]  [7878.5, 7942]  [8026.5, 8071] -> -0.037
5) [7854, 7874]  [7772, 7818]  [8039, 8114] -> -0.013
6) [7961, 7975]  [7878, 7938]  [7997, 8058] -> -0.030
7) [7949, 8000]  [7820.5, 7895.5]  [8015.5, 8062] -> -0.001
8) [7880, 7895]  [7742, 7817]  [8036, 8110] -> 0.004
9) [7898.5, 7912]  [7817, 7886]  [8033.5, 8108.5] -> 0.004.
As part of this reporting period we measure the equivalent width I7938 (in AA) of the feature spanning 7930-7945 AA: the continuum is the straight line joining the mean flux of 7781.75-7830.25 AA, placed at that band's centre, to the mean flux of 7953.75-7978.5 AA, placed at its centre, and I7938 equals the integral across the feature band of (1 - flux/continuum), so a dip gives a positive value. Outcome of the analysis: 1.0 AA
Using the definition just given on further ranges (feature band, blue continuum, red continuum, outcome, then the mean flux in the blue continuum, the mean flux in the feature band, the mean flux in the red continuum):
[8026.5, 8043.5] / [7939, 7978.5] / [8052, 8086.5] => 0.1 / 302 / 298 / 299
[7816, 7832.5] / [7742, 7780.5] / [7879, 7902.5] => 0.0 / 312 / 309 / 306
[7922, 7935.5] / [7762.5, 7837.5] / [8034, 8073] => 0.3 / 307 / 297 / 300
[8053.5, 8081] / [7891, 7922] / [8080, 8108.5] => -0.5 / 299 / 300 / 294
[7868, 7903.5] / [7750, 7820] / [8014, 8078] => 0.0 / 310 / 306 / 300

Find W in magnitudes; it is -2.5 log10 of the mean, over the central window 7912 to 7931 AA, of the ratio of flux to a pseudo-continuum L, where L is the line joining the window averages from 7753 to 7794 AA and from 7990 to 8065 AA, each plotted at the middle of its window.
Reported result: 0.032 mag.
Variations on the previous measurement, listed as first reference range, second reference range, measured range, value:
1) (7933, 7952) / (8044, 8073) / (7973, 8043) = -0.02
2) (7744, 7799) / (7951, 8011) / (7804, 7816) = 0.01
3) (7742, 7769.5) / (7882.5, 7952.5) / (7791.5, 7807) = 0.01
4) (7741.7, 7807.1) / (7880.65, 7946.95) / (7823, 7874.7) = -0.02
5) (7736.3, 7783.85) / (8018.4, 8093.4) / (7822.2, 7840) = 0.00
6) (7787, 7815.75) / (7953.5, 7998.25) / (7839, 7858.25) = -0.02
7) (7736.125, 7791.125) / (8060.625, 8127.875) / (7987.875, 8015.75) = -0.01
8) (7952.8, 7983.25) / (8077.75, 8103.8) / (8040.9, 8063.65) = -0.02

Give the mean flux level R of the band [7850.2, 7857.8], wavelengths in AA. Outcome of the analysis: 314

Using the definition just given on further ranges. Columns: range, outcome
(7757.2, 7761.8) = 333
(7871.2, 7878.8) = 299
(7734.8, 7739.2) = 314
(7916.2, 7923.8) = 301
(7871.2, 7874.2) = 297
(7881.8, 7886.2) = 296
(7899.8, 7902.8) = 320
